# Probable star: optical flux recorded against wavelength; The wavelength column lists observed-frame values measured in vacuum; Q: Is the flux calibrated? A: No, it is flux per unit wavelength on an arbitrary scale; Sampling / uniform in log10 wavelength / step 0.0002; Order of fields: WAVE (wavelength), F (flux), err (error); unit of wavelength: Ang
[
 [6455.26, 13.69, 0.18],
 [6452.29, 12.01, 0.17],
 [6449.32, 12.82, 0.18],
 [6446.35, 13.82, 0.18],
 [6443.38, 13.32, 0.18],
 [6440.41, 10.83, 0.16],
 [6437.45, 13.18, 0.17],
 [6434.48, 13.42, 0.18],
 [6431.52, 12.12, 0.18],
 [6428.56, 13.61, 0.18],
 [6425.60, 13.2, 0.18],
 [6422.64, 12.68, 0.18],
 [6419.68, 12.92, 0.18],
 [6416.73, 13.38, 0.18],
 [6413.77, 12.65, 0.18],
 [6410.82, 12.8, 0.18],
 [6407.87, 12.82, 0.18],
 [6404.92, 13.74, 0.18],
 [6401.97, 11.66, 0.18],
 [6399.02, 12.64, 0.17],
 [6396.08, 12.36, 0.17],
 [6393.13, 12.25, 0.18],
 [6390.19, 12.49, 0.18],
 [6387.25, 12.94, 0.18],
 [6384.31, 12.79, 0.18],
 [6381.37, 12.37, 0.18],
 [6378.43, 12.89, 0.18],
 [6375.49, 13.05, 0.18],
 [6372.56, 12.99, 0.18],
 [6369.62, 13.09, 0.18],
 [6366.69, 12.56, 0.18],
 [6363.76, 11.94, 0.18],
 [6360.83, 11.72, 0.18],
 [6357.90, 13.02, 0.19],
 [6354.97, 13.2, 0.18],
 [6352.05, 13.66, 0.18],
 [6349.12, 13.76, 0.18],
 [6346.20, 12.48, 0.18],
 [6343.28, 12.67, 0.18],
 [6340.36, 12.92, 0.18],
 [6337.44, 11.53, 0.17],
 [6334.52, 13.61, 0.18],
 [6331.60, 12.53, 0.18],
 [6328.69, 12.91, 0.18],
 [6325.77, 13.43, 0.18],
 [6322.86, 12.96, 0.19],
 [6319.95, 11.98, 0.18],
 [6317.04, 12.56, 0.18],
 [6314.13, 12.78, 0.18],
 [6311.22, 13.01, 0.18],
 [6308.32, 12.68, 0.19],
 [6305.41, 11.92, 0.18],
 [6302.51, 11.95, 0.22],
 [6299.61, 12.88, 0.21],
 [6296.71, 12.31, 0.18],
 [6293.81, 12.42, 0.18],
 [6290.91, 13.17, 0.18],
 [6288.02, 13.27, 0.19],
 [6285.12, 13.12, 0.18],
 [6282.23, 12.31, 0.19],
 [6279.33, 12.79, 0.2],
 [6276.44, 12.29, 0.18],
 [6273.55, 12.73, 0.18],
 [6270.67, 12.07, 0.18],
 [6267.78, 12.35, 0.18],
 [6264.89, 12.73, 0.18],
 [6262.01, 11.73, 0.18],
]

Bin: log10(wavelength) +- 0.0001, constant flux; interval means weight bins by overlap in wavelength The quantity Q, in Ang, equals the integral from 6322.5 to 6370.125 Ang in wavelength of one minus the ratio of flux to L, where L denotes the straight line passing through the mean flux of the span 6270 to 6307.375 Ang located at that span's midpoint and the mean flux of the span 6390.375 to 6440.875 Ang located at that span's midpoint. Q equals -0.6 Ang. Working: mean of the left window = 12.6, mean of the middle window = 12.8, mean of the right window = 12.8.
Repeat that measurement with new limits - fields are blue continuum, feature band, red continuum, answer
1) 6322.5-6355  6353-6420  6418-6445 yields 0.9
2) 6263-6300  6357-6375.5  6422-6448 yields 0.3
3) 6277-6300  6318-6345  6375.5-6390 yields 0.1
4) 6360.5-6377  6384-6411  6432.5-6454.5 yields 0.1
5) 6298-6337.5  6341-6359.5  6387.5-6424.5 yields -0.6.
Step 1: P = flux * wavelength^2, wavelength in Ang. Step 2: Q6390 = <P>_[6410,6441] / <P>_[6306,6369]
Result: 1.0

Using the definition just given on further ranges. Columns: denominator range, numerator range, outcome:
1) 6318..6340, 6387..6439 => 1.04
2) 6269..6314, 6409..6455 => 1.07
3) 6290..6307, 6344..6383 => 1.05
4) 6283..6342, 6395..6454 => 1.05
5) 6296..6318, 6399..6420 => 1.06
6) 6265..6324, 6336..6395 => 1.03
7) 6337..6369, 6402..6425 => 1.03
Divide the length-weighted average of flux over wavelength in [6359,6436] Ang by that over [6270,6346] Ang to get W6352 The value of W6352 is 1.0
